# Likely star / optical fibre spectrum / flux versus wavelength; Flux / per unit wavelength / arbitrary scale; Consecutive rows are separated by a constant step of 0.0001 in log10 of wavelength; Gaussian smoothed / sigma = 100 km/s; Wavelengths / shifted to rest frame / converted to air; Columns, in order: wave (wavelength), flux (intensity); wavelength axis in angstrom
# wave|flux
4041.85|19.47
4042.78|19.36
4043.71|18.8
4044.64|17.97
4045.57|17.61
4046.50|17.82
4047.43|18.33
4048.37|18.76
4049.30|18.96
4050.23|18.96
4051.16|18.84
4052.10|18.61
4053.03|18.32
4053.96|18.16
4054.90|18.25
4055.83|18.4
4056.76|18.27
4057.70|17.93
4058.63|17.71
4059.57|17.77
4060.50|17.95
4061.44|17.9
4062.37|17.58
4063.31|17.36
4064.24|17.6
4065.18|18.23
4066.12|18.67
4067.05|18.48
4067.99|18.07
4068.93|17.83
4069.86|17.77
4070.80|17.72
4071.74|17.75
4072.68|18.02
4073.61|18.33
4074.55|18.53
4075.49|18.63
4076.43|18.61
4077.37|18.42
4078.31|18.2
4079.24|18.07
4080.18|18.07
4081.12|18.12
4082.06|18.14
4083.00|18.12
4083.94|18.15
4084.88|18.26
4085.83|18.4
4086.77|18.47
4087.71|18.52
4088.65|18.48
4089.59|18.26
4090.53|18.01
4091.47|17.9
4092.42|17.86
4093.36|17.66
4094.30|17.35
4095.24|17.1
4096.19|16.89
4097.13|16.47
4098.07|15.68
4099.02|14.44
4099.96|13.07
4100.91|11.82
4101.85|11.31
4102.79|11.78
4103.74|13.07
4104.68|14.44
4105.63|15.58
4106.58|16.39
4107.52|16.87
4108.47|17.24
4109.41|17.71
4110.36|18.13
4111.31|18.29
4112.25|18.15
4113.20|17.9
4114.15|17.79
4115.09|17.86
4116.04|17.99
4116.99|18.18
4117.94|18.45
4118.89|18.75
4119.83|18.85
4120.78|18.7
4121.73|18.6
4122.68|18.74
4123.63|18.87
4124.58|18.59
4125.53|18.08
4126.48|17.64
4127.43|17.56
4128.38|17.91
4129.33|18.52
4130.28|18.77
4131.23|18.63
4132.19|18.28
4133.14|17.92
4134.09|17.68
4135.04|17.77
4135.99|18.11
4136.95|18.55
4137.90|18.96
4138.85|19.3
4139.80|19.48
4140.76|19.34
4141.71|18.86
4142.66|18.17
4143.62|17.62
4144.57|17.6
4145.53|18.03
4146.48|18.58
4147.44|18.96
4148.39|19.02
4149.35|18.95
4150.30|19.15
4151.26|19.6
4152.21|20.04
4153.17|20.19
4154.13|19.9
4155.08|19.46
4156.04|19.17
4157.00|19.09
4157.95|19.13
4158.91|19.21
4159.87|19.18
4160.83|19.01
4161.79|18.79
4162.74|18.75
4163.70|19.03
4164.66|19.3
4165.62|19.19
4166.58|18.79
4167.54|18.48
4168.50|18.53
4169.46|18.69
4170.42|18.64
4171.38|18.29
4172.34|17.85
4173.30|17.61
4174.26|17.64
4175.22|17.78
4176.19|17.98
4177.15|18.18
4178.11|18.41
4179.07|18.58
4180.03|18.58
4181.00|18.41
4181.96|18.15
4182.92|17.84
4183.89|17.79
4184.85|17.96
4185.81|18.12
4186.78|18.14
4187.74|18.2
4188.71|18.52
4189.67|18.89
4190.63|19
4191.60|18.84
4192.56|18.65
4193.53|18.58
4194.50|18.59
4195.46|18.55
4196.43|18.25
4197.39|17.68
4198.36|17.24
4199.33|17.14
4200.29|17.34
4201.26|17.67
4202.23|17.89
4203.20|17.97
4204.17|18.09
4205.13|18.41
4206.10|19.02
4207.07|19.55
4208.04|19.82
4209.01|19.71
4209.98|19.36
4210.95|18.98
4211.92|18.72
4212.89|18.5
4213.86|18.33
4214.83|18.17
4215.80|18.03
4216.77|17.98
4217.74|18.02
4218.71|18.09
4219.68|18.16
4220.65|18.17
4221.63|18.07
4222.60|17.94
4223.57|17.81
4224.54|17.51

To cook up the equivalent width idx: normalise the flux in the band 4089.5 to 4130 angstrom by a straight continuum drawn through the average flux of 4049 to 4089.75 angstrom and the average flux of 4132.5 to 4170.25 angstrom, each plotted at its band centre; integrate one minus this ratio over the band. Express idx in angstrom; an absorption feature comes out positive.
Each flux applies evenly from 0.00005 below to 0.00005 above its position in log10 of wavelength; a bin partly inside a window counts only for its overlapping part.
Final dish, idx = 3.4 angstrom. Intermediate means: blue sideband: 18.2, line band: 17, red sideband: 18.9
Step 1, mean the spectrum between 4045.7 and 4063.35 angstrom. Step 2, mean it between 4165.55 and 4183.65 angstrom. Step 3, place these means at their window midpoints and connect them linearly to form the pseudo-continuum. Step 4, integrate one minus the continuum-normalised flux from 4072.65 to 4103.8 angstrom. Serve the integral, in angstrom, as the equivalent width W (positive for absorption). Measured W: 2.0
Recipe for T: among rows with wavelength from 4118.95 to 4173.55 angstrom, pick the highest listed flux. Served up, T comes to 20.19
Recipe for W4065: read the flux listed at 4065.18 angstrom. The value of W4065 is 18.23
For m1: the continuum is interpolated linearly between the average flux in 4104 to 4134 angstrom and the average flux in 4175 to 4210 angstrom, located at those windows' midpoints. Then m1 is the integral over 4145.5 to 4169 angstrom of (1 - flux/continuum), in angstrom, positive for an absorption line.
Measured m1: -1.3 angstrom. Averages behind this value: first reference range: 17.9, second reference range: 18.3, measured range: 19.1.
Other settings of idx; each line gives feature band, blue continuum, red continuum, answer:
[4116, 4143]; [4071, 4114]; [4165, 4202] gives -1.4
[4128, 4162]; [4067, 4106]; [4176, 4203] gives -2.2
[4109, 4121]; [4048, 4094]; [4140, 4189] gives 0.1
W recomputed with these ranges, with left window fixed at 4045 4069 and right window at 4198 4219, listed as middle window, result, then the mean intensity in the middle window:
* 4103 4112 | 0.95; 16.3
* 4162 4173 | -0.21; 18.7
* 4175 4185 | 0.09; 18.2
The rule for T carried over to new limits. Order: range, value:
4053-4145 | 19.48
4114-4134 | 18.87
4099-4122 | 18.85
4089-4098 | 18.26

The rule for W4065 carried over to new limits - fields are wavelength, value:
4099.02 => 14.44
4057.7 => 17.93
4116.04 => 17.99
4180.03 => 18.58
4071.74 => 17.75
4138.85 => 19.3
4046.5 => 17.82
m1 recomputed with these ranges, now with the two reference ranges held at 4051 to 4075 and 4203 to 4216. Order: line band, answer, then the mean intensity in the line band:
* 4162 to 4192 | 0.4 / 18.4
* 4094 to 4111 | 2.8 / 15.3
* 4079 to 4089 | 0.0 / 18.2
